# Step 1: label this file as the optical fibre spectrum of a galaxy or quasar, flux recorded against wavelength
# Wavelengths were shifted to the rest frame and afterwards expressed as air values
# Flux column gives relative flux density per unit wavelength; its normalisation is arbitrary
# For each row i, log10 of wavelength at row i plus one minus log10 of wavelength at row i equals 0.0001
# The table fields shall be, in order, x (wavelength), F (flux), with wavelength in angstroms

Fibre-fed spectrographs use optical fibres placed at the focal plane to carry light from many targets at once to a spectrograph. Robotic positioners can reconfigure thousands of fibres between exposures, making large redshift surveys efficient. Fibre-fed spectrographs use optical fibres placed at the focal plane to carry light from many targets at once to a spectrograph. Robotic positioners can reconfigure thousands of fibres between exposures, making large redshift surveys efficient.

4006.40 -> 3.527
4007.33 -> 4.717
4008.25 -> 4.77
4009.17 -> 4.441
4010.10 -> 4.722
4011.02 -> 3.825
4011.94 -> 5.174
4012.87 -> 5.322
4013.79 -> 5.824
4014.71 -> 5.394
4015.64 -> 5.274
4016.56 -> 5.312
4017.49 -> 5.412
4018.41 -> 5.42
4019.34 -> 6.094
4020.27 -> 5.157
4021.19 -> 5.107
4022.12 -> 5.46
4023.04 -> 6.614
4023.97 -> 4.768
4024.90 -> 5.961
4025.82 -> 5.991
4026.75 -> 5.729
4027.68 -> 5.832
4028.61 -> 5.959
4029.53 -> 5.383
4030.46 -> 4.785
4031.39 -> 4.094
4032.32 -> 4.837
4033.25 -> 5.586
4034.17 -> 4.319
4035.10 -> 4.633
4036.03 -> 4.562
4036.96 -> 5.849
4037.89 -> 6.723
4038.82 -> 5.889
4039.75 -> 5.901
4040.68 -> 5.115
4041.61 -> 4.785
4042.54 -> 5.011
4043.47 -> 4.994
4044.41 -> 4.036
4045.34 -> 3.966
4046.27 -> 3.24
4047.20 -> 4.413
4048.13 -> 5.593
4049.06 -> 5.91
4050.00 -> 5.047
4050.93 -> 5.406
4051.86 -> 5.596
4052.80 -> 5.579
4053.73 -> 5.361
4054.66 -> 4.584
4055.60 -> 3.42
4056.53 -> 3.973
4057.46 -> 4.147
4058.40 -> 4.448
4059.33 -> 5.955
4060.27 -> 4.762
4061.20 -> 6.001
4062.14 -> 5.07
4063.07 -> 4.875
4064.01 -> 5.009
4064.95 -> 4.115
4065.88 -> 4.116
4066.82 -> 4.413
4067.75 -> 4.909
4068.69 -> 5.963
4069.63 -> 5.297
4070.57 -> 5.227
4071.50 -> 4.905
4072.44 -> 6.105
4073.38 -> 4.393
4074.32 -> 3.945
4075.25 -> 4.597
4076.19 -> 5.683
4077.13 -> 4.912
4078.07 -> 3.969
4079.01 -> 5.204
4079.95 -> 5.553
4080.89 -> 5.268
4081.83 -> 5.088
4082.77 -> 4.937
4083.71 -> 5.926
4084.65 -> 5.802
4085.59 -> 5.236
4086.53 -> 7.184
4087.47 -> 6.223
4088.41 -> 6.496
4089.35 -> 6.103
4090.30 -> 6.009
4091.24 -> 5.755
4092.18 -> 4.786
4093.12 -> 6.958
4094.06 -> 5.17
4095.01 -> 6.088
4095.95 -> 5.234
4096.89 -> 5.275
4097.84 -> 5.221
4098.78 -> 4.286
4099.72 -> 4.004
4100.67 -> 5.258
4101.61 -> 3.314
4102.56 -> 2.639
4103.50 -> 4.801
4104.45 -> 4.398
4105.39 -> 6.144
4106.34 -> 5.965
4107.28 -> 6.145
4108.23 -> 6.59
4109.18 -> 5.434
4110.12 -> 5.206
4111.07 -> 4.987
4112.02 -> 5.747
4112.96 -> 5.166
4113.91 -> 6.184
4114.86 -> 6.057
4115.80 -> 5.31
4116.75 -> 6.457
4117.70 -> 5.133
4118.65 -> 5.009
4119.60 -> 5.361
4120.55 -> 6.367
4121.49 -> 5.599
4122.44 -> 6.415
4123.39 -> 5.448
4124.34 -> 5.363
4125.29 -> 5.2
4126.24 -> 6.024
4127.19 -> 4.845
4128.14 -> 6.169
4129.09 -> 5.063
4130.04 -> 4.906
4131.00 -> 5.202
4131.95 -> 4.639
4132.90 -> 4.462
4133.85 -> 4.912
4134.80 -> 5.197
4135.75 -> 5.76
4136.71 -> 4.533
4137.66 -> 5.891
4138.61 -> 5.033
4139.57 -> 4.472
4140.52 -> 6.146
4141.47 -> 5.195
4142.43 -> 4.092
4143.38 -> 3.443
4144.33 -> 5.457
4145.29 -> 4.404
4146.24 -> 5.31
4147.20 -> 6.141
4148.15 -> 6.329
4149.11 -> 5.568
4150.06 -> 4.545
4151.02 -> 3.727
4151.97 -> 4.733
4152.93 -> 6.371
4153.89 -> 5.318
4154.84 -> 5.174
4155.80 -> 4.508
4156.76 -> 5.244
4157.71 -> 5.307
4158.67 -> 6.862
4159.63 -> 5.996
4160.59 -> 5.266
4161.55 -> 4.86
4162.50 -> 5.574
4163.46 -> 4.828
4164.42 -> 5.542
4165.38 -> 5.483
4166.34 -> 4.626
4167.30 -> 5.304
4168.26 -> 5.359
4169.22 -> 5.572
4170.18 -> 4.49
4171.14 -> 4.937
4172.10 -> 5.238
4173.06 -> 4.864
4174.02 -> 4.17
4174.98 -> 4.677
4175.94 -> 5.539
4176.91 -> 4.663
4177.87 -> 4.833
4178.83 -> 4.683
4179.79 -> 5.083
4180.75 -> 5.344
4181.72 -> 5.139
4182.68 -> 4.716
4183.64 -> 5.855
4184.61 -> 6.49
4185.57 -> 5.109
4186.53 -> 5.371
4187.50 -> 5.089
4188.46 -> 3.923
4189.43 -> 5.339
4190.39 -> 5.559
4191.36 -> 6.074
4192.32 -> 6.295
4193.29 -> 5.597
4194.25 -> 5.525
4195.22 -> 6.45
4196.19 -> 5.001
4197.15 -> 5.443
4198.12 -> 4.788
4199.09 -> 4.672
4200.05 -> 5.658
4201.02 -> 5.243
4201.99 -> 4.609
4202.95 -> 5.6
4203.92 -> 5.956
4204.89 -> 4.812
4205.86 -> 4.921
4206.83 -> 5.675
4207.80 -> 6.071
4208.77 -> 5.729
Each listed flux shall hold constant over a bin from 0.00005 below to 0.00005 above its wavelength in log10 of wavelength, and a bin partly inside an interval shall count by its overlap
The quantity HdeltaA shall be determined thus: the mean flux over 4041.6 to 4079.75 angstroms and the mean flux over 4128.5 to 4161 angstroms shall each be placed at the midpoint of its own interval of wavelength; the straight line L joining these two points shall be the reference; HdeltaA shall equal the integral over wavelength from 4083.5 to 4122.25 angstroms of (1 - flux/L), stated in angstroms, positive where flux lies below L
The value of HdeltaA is -3.8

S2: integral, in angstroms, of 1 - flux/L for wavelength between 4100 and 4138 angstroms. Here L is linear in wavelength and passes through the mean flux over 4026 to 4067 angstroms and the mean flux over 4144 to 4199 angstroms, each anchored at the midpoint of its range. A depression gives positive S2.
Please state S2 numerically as -1.3 angstroms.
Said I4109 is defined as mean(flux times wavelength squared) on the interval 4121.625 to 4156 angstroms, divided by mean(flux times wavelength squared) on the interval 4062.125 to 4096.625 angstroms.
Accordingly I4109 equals 1.00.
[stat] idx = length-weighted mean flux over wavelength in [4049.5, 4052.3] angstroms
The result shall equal 5.35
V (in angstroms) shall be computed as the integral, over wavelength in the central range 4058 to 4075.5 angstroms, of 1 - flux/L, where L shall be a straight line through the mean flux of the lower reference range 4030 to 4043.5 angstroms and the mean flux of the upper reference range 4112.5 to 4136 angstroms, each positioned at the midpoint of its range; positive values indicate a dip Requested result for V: 1.0 angstroms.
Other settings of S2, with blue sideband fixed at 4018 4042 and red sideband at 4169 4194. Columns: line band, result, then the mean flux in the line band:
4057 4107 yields 1.6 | 5.16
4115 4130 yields -0.9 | 5.58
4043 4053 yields 0.9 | 4.87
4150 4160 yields -0.1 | 5.27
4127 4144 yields 0.8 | 5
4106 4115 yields -0.8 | 5.73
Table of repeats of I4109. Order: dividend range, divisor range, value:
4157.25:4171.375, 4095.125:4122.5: 1.04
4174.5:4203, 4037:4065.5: 1.13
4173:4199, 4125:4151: 1.05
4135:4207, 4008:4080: 1.09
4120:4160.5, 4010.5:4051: 1.07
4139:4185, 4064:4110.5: 1.02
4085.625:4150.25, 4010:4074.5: 1.09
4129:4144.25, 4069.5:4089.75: 0.95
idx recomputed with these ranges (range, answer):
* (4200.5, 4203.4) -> 5.16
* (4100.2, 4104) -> 4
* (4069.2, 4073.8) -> 5.19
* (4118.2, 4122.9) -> 5.76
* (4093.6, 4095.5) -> 5.61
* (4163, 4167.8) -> 5.15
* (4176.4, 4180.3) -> 4.82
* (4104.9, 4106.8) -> 6.04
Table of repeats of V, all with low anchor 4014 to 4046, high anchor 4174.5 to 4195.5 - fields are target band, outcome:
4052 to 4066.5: 1.41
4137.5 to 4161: 0.45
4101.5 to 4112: 0.31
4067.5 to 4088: 0.00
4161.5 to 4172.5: 0.32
